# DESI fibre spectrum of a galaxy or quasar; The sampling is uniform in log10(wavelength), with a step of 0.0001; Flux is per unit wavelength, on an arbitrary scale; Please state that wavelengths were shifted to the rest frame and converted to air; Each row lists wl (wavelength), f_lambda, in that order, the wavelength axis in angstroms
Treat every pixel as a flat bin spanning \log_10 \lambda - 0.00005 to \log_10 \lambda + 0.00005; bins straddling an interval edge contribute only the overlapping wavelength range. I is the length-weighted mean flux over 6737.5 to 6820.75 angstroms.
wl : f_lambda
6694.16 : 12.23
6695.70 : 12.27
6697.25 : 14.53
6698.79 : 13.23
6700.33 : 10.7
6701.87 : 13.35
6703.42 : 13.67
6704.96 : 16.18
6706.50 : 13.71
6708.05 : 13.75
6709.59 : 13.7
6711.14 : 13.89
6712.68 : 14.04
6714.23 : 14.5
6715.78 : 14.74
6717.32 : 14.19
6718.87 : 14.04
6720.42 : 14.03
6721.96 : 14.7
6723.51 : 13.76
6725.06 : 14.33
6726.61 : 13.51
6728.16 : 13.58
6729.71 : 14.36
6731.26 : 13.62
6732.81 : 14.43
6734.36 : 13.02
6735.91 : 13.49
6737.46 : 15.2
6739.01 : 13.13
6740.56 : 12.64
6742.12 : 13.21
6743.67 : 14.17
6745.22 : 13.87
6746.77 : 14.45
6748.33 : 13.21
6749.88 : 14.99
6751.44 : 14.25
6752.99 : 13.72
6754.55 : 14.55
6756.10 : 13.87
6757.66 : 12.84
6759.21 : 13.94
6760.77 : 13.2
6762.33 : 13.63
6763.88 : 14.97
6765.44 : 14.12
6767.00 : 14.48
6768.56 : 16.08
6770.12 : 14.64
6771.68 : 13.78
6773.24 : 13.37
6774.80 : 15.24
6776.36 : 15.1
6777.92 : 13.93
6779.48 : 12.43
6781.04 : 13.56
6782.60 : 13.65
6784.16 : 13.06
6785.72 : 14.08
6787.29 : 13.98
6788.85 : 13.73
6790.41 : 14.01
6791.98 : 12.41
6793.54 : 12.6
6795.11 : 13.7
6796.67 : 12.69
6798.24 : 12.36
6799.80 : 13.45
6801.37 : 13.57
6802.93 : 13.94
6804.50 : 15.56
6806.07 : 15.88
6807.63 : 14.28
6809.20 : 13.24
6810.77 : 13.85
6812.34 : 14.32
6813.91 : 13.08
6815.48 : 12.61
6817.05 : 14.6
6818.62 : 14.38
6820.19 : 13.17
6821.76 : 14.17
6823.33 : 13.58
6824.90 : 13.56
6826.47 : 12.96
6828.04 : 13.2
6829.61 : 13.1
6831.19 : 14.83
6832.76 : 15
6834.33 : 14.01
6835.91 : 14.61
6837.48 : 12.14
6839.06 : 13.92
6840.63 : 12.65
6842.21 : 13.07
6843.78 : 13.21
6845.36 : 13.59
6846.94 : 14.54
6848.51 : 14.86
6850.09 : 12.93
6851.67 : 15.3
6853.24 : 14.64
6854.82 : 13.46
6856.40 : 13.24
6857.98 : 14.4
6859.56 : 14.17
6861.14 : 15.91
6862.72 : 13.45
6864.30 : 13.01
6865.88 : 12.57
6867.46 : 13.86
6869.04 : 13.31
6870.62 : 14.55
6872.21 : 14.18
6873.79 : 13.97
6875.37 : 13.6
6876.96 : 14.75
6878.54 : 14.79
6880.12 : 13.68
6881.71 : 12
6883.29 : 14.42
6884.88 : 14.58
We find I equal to 13.9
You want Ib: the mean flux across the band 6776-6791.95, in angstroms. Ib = 13.7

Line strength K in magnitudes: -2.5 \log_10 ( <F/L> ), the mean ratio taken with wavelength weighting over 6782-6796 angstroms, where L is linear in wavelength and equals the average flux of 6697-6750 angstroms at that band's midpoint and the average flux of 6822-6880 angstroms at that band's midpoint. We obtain 0.032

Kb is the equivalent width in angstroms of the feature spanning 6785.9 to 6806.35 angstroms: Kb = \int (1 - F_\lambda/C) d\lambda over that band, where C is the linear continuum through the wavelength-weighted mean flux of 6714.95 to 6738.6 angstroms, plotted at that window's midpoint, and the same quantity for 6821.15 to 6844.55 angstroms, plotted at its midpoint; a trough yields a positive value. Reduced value 0.2 angstroms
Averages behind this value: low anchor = 14.1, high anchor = 13.6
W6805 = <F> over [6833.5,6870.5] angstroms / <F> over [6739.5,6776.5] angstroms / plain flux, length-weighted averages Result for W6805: 1.0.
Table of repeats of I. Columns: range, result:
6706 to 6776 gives 14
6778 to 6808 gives 13.6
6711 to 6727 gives 14.2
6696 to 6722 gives 13.9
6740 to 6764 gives 13.8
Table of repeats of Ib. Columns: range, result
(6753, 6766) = 13.9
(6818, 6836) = 13.9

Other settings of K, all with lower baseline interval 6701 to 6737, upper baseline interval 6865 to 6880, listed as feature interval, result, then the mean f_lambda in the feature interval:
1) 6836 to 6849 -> 0.034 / 13.5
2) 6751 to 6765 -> 0.009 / 13.9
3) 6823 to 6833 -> 0.021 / 13.7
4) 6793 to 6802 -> 0.074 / 13.1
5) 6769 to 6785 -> 0.005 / 13.9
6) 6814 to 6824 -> 0.021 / 13.7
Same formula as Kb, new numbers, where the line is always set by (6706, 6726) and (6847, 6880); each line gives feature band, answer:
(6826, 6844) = 0.6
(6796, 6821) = 0.5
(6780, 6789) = 0.3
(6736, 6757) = 0.3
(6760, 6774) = -0.2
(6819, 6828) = 0.4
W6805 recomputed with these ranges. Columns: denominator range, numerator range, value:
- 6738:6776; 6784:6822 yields 0.98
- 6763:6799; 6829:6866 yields 1.00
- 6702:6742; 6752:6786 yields 1.00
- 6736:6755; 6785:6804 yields 0.96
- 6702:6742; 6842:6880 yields 1.00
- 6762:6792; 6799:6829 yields 0.99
